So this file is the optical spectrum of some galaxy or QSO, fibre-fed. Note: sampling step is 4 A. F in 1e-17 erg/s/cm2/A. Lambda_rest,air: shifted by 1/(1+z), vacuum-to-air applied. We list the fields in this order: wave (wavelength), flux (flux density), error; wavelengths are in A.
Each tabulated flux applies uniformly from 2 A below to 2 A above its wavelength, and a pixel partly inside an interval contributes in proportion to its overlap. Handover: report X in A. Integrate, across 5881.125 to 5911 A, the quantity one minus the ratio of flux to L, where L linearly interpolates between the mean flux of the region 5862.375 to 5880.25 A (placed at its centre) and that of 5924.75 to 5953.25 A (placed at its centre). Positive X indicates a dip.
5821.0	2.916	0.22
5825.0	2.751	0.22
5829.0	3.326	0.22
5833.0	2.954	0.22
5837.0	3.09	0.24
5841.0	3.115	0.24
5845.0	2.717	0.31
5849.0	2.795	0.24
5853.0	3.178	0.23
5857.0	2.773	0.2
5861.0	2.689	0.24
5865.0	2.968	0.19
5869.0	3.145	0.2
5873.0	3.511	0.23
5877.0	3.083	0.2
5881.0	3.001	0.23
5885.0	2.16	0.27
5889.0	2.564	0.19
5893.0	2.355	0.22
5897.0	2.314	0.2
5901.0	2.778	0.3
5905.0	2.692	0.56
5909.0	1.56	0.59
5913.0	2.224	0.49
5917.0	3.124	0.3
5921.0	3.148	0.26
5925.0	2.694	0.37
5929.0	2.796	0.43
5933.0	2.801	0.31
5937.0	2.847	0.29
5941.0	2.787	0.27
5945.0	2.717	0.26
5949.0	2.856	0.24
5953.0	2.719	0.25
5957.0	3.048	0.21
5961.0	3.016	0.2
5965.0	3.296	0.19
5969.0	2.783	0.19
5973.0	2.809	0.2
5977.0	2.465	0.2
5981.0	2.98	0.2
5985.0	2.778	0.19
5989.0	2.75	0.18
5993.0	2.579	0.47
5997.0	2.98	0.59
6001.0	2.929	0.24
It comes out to 6.2 A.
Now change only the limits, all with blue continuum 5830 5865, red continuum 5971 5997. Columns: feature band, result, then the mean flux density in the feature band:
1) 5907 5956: 2.06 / 2.7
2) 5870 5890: -0.05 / 2.89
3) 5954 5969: -1.47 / 3.05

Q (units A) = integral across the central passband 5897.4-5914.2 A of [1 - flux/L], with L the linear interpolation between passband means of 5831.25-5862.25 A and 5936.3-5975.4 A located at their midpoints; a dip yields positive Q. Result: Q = 3.4 A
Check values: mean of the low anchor 2.92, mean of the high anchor 2.88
